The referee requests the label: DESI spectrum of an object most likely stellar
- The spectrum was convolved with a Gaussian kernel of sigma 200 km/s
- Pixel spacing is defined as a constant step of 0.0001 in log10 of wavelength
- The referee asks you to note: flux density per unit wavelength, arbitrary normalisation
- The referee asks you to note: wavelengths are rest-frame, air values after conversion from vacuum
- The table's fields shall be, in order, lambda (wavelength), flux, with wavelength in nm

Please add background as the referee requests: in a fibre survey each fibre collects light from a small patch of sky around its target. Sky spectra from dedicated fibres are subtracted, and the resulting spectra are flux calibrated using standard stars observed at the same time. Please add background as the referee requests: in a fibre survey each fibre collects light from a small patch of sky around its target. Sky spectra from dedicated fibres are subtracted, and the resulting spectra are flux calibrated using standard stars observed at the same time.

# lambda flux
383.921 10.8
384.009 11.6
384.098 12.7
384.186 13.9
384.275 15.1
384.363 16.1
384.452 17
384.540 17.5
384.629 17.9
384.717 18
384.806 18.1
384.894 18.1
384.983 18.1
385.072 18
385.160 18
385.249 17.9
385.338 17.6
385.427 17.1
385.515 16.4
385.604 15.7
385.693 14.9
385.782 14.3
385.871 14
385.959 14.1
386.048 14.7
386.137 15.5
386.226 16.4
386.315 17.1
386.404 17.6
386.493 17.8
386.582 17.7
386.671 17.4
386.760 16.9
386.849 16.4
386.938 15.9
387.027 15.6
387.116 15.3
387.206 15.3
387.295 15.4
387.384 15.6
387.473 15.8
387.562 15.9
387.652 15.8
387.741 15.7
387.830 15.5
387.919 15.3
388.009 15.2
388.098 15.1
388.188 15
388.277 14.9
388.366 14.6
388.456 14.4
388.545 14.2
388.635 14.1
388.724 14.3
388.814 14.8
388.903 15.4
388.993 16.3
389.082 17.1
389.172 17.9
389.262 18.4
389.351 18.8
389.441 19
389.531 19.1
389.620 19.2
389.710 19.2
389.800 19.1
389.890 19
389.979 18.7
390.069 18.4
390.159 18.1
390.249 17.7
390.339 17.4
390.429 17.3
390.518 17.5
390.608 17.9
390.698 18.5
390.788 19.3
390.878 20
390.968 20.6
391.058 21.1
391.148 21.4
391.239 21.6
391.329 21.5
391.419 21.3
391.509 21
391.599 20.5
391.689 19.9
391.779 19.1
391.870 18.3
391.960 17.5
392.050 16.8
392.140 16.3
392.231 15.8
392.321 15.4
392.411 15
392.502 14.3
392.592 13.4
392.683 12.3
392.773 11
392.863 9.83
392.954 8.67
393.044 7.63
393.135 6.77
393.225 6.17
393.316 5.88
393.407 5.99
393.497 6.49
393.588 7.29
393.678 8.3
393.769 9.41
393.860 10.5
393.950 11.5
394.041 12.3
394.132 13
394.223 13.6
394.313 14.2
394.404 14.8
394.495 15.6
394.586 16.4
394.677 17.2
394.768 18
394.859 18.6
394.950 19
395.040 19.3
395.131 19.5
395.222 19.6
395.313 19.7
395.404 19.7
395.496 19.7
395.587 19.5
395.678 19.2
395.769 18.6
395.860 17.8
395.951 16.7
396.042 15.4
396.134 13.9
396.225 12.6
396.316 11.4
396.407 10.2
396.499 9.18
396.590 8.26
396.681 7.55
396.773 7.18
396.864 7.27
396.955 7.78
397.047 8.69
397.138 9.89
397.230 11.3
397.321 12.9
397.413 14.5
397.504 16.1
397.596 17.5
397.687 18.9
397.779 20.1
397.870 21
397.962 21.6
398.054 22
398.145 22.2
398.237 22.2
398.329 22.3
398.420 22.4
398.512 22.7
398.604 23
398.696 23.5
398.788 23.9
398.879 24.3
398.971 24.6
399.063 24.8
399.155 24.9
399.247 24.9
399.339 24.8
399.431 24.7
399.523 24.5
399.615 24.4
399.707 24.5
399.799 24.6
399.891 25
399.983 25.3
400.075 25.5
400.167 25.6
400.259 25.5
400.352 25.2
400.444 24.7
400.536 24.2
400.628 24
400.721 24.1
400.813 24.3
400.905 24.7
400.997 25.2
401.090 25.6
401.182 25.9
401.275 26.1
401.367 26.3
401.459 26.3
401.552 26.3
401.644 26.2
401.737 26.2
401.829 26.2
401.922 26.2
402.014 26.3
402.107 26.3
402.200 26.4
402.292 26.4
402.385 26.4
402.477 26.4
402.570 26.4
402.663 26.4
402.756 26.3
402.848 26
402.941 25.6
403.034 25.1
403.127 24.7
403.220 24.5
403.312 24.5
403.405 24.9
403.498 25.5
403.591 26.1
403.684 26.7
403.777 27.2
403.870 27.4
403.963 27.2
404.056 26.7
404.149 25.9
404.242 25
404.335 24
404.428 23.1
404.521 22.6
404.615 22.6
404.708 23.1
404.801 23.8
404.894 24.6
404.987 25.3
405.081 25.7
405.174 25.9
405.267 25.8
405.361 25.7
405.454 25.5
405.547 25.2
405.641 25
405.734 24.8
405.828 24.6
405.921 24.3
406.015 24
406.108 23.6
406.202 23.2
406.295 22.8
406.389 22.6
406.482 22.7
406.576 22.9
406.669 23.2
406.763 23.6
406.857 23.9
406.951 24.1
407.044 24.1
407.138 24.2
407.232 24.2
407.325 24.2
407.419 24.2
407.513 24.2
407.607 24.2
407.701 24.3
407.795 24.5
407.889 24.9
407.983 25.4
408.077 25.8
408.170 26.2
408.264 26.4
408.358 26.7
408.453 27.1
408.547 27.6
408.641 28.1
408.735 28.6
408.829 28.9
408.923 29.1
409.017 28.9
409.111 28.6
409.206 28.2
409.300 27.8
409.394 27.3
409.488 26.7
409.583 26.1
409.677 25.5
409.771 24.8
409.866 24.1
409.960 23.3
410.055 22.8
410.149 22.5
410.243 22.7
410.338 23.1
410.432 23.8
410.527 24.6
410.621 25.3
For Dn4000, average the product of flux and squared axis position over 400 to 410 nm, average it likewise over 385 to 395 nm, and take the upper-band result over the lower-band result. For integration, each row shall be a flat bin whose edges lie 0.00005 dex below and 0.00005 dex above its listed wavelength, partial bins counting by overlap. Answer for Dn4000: 1.7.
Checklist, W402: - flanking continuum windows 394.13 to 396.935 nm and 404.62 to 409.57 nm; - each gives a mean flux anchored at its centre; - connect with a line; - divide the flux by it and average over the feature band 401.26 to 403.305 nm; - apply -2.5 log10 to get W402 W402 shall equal -0.23 mag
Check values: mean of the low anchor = 15.2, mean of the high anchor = 25.3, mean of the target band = 26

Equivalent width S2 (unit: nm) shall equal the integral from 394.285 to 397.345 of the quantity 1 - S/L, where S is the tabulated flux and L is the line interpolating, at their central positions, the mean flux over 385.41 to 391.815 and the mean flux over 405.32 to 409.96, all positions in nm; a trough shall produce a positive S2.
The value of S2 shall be 0.84 nm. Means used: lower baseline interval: 17.2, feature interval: 14.6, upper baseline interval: 25.3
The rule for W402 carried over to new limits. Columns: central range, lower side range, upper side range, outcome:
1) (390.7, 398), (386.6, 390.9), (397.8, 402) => 0.350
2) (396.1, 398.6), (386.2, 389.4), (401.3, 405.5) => 0.414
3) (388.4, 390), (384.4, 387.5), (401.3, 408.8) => 0.057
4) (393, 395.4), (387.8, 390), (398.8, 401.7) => 0.499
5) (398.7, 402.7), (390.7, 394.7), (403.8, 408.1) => -0.232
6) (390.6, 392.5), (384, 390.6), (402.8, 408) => -0.031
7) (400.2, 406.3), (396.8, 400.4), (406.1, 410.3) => -0.107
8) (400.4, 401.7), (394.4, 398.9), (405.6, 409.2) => -0.242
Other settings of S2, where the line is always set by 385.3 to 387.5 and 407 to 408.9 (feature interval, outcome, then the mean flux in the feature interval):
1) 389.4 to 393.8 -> 0.59 nm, 15.8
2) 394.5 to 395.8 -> 0.08 nm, 18.8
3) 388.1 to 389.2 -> 0.12 nm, 15.2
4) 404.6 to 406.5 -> 0.02 nm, 24.4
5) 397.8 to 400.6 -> -0.27 nm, 23.9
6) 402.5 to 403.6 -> -0.09 nm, 25.5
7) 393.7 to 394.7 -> 0.32 nm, 13.3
